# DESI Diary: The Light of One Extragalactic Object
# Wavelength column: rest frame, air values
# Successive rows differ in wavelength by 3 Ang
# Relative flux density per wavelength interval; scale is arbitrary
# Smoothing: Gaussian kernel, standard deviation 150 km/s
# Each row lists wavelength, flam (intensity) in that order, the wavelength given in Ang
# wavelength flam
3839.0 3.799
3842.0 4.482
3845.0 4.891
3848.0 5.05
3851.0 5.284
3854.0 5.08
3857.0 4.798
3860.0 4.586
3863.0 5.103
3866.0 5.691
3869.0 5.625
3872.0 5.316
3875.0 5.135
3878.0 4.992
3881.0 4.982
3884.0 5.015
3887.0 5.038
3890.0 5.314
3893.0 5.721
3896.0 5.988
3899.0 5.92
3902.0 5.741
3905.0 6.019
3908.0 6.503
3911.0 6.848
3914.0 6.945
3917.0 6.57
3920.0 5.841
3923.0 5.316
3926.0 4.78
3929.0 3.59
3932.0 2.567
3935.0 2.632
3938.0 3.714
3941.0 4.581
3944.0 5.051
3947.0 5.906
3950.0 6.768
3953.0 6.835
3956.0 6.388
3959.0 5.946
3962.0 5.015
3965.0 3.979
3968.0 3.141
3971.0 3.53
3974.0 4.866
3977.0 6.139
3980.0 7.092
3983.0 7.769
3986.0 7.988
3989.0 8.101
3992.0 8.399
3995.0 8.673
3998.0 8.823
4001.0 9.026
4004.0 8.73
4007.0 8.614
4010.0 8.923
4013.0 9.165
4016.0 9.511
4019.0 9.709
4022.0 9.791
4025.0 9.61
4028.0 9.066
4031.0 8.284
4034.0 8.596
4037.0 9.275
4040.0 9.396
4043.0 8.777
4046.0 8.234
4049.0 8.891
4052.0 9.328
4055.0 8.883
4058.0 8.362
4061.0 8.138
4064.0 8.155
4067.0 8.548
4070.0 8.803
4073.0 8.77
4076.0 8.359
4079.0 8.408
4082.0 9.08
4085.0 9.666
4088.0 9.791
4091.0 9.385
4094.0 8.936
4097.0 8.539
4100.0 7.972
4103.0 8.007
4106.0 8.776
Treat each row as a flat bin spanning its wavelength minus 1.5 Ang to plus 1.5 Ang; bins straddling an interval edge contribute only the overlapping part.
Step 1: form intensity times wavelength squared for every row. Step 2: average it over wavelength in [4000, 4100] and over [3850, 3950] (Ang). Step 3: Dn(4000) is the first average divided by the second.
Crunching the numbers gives 1.84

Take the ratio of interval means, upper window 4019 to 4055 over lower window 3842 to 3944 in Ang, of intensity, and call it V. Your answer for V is 1.7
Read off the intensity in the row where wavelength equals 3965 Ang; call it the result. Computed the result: 3.979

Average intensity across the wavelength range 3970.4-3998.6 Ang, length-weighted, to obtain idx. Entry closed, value 7.2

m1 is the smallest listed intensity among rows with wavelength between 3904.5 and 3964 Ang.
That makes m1 2.567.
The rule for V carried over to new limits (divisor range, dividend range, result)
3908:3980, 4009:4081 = 1.72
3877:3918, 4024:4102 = 1.51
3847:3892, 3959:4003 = 1.29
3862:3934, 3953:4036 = 1.40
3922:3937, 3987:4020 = 2.38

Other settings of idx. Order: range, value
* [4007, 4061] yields 9.01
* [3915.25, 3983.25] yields 5.09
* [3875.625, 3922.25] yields 5.81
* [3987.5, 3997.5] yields 8.43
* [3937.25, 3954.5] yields 5.55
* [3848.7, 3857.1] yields 5.1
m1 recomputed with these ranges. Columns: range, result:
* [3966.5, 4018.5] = 3.141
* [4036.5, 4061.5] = 8.138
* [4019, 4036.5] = 8.284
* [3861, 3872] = 5.103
